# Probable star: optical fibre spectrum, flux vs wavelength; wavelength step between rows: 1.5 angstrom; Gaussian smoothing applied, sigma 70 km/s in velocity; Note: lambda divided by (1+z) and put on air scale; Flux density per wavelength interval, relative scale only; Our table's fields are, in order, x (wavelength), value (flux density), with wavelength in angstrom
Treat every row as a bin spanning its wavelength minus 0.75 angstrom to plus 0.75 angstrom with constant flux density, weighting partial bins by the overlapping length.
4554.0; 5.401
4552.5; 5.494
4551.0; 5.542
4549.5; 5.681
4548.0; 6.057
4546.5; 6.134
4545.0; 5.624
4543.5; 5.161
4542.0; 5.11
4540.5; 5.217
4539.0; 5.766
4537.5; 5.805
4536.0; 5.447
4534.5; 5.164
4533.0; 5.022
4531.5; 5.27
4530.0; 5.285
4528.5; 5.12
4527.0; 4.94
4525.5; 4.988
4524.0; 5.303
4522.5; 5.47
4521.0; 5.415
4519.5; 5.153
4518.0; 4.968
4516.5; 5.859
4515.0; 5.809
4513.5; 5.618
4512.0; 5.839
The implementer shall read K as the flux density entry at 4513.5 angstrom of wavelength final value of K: 5.618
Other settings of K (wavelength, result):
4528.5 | 5.12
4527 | 4.94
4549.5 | 5.681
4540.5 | 5.217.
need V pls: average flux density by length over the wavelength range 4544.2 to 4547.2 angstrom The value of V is 5.86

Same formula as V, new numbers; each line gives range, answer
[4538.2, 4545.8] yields 5.38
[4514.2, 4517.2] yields 5.83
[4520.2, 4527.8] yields 5.22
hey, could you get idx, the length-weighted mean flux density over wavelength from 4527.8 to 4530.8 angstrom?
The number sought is 5.21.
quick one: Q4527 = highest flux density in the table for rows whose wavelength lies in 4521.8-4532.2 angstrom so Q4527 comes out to 5.47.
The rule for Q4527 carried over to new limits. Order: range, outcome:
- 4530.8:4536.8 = 5.447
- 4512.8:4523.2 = 5.859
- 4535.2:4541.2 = 5.805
